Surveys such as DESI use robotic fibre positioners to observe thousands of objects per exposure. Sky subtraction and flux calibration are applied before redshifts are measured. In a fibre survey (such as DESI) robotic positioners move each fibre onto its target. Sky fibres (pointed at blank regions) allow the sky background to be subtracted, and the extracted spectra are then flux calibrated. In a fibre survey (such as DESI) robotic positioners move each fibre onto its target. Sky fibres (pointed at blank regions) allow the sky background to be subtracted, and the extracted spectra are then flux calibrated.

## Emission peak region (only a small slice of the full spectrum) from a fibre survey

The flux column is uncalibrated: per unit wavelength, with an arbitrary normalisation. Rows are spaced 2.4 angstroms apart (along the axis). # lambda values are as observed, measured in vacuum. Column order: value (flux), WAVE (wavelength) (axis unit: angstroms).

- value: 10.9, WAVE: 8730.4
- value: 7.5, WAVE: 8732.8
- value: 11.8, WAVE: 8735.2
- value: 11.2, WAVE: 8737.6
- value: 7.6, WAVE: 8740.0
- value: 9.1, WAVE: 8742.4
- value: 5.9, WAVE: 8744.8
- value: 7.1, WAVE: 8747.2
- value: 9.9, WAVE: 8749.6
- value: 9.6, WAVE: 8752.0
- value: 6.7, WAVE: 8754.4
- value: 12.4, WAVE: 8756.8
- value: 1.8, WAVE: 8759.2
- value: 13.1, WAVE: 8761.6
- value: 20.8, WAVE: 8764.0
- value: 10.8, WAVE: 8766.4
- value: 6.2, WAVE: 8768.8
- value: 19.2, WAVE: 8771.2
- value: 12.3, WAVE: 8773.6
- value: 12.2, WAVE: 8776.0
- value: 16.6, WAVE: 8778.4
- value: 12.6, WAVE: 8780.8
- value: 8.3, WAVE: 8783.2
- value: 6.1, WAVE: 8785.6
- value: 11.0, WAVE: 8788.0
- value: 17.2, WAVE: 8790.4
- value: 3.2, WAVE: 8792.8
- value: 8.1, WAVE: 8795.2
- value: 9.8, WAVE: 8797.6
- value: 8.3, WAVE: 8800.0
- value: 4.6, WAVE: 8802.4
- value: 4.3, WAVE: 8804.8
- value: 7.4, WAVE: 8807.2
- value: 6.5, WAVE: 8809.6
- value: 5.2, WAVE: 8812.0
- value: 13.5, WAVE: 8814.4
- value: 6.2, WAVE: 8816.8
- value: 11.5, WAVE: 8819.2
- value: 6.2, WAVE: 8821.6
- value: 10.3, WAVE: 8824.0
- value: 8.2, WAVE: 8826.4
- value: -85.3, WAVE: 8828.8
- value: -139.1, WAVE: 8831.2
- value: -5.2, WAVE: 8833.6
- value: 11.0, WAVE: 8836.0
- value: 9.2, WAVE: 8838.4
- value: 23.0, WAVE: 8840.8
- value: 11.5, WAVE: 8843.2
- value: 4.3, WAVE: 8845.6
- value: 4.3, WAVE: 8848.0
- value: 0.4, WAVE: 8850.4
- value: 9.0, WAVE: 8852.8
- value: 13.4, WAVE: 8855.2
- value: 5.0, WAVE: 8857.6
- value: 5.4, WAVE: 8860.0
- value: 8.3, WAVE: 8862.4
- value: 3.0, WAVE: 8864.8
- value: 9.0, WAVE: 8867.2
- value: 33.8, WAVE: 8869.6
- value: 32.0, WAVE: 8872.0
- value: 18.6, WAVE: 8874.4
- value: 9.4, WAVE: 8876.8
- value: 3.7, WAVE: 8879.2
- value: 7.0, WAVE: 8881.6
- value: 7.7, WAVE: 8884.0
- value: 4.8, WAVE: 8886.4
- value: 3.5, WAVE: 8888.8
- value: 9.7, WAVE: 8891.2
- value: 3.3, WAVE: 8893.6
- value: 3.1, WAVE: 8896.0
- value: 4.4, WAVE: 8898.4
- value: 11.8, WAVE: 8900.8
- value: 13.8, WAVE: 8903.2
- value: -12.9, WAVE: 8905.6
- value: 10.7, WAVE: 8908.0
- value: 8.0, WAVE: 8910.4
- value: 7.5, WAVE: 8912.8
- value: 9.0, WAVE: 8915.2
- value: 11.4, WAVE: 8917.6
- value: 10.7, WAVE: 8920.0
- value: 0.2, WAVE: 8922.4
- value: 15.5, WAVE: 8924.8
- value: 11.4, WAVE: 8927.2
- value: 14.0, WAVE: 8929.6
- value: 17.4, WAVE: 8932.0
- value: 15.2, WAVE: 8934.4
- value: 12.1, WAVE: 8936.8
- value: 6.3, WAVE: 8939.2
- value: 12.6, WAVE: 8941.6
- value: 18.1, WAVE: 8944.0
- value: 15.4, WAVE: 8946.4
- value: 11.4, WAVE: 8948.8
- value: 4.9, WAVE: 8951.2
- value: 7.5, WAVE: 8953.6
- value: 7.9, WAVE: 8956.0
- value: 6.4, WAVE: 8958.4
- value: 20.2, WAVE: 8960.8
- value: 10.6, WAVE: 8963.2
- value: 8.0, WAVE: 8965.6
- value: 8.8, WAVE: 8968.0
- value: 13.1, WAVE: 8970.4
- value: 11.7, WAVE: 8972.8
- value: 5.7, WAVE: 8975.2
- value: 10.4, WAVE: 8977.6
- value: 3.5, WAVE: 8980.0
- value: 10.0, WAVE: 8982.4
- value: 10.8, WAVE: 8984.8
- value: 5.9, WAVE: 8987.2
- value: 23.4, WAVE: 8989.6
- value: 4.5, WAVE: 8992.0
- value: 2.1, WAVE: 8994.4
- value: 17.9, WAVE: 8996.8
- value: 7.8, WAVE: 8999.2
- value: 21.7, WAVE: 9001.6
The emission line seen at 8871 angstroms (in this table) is H-gamma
